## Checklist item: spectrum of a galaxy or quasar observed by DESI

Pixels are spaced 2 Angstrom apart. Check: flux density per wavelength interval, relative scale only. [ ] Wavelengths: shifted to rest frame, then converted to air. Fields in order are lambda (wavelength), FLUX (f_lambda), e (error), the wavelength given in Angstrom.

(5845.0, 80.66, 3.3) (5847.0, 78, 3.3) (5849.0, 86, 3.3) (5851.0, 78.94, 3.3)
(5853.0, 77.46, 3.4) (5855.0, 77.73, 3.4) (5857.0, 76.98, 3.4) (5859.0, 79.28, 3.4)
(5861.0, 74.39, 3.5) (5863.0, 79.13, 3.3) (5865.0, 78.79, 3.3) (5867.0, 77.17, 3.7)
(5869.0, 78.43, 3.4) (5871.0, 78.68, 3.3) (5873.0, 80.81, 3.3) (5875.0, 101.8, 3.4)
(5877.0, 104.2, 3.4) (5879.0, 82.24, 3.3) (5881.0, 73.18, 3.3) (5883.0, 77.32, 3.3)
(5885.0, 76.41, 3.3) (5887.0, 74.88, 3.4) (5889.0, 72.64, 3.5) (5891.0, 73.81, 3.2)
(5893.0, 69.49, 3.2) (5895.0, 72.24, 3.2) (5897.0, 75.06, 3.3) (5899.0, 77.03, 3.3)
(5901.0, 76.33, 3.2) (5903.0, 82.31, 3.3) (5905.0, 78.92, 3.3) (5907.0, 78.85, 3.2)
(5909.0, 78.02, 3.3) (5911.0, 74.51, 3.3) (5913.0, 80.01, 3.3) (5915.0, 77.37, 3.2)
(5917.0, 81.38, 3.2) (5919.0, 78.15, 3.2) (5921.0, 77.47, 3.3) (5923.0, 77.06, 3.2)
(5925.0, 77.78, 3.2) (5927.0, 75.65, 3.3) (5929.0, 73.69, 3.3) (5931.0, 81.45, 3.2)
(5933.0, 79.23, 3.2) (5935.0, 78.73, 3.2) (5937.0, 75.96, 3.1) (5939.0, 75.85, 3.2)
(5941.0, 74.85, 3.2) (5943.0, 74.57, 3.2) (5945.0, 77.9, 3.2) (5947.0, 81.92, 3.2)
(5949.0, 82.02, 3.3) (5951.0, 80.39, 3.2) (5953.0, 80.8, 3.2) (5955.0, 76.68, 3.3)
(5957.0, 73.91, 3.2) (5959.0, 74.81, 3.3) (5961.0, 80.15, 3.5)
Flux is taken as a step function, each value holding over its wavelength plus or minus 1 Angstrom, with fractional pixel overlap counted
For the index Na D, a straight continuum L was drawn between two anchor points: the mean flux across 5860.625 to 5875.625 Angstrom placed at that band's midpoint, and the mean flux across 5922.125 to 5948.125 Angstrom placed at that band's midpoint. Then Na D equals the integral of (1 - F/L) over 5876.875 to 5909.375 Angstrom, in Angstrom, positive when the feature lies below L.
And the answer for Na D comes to 1.0 Angstrom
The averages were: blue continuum 80.9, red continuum 77.3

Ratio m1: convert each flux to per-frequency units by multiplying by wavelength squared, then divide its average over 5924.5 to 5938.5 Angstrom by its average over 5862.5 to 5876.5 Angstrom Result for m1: 0.95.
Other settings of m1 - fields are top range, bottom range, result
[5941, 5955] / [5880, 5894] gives 1.09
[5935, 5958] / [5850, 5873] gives 1.03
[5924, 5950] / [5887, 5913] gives 1.04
